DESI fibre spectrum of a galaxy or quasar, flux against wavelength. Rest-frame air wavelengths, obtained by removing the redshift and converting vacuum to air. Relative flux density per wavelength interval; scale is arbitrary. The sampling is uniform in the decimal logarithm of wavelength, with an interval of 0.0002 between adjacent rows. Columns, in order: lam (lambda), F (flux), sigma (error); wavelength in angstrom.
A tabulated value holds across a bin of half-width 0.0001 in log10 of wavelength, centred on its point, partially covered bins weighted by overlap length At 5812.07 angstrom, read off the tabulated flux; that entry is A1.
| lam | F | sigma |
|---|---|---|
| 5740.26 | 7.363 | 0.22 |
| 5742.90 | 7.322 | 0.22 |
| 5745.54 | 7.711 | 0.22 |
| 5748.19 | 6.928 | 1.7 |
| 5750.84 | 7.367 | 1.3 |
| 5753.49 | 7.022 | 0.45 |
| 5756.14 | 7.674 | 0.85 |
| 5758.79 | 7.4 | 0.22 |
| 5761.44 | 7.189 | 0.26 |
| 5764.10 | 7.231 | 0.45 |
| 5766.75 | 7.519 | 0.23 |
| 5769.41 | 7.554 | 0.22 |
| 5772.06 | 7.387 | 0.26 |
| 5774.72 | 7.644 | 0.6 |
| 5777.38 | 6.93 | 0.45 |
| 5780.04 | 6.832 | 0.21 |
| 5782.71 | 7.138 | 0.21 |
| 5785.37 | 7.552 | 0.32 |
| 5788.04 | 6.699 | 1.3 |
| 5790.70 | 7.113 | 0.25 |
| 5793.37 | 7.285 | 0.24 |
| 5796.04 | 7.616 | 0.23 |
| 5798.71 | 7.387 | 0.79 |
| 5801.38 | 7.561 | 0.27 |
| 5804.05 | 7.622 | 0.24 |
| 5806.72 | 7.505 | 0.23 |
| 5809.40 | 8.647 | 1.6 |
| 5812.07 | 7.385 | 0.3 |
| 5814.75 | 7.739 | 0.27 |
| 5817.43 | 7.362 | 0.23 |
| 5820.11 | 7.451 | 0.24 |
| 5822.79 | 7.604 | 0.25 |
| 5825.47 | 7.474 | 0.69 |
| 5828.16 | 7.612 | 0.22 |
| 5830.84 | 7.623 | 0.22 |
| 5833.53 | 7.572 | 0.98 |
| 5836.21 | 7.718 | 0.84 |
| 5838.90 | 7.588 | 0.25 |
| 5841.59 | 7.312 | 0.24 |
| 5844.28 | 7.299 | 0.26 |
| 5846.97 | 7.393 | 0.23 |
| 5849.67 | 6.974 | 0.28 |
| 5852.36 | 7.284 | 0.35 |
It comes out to 7.385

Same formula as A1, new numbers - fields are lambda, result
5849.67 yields 6.974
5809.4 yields 8.647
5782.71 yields 7.138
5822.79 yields 7.604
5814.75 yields 7.739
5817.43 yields 7.362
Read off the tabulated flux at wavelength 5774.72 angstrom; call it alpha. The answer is 7.644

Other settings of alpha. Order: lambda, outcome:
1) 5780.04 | 6.832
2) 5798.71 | 7.387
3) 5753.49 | 7.022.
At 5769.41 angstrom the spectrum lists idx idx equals 7.554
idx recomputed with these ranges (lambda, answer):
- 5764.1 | 7.231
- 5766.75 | 7.519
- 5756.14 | 7.674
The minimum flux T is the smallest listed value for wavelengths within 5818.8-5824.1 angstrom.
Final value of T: 7.451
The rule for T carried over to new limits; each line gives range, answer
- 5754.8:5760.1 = 7.4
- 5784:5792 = 6.699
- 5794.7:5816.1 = 7.385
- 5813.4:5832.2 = 7.362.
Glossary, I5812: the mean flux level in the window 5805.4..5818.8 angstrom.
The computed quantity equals 7.72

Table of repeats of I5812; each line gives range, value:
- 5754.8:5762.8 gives 7.42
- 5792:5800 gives 7.42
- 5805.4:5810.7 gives 8.07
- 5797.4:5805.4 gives 7.53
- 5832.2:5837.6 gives 7.65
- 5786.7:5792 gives 6.91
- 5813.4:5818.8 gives 7.54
